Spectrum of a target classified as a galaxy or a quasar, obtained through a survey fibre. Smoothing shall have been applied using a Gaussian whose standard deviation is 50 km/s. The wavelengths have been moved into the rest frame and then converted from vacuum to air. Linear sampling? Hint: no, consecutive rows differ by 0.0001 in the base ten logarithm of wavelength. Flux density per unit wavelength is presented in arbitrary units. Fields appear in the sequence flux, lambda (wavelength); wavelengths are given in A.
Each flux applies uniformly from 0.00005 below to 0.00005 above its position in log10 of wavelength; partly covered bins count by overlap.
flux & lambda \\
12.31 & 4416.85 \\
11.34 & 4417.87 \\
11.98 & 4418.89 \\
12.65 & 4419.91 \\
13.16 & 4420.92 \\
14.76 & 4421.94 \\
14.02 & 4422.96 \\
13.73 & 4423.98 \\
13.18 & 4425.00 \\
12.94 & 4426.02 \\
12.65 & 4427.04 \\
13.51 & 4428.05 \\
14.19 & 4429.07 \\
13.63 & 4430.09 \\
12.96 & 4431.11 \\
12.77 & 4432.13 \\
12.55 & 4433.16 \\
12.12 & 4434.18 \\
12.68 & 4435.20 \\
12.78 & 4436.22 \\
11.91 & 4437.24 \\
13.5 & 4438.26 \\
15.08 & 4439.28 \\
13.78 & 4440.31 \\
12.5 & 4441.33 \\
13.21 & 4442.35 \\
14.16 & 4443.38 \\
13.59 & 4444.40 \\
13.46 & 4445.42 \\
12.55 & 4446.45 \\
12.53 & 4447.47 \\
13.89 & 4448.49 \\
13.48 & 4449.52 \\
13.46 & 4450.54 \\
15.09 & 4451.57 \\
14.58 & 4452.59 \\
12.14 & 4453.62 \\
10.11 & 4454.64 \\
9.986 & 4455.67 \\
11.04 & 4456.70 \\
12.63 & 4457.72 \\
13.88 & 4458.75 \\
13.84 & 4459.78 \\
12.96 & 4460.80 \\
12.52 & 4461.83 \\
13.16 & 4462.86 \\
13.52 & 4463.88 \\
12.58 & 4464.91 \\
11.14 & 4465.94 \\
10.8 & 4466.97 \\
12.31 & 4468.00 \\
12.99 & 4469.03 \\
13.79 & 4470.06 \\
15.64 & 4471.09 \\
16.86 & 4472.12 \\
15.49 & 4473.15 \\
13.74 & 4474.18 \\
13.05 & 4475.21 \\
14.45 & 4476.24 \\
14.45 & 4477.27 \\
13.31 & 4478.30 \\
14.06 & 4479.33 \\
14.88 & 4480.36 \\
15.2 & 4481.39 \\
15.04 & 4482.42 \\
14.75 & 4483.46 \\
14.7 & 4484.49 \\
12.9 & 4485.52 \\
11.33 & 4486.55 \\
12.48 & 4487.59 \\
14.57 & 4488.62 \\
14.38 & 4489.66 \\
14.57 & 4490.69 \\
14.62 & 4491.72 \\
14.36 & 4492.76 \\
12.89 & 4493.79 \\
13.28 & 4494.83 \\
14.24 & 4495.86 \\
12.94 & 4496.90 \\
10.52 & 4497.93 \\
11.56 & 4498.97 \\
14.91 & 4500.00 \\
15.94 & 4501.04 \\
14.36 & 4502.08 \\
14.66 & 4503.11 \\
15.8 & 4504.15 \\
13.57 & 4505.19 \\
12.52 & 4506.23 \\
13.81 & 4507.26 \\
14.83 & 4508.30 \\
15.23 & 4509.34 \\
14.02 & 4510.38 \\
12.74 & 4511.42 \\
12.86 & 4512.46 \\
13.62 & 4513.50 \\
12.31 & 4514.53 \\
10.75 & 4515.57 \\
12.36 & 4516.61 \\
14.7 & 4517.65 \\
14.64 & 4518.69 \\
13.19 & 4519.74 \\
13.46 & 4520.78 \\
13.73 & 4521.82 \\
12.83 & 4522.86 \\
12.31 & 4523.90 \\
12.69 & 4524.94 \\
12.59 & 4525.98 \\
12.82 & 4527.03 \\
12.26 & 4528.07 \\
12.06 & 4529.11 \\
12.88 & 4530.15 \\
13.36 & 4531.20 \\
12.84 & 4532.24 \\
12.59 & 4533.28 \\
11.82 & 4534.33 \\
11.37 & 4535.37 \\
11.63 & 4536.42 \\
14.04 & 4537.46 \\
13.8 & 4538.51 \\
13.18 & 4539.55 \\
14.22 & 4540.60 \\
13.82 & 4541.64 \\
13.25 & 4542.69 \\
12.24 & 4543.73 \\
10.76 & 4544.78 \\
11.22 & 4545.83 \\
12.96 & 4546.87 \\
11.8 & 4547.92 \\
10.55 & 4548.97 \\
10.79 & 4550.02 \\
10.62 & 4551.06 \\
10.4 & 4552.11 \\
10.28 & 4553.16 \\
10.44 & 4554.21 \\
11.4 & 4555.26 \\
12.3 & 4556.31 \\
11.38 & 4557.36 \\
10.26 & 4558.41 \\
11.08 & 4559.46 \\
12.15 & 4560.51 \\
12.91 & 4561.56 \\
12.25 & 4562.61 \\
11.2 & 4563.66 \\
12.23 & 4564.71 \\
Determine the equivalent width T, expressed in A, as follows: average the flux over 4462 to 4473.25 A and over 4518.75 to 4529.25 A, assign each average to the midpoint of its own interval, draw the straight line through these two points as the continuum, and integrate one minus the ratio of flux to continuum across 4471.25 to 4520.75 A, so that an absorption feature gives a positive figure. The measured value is -2.8 A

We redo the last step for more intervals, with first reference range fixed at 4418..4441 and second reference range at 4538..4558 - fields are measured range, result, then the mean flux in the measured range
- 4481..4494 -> -1.5 A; 14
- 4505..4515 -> -1.0 A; 13.6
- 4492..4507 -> -1.6 A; 13.7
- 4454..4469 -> 0.7 A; 12.2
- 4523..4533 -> -0.5 A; 12.7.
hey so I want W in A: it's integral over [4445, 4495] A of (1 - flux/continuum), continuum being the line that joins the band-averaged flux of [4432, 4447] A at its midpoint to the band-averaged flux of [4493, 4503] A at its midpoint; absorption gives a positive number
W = -0.56 A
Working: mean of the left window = 13.1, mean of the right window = 13.5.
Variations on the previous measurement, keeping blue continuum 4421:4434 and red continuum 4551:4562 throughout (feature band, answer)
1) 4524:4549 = -2.2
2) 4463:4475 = -0.8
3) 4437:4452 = -0.5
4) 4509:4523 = -1.7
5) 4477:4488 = -1.3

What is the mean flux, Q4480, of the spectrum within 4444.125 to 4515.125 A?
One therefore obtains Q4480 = 13.5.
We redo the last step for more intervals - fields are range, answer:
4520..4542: 12.9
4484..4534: 13.4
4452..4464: 12.5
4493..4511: 13.8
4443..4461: 13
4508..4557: 12.5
